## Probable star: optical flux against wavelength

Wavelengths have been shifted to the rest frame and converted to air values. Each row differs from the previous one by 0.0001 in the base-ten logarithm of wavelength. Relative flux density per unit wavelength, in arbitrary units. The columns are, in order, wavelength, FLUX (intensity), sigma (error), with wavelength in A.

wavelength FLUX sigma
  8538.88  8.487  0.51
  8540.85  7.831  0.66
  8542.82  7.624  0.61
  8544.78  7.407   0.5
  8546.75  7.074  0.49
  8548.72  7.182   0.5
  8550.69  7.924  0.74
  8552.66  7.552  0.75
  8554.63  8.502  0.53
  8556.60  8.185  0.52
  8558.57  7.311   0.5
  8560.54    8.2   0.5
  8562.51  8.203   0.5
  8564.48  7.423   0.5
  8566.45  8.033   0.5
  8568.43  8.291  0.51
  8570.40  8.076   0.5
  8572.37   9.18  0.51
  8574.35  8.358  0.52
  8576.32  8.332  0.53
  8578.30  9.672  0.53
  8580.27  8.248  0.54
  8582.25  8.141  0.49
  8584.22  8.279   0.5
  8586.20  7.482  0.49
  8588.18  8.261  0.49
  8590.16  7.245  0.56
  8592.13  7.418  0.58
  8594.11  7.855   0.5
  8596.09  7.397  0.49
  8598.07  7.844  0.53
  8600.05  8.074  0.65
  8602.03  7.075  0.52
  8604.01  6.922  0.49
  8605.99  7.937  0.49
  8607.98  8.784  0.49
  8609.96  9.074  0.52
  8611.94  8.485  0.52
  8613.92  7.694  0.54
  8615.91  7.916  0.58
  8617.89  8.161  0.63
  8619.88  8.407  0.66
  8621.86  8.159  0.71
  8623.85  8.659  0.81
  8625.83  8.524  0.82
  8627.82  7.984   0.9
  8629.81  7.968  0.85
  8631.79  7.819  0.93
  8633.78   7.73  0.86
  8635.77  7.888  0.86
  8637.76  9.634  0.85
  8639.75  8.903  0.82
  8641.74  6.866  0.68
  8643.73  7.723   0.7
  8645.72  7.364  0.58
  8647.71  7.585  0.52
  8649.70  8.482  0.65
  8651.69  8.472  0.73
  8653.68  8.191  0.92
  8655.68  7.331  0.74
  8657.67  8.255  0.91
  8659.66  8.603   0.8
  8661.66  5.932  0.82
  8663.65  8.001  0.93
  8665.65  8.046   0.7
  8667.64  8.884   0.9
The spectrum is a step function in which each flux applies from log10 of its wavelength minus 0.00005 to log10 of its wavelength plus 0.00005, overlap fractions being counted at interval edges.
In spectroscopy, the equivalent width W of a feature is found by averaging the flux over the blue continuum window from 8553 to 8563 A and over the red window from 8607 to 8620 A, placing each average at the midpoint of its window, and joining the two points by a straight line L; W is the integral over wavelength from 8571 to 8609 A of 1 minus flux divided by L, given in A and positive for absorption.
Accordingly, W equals 0.9 A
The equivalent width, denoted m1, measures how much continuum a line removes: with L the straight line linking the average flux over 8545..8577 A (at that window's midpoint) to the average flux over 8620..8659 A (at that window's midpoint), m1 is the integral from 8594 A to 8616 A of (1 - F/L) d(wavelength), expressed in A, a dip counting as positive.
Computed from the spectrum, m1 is 0.3 A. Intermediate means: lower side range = 7.97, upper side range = 8.09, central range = 7.92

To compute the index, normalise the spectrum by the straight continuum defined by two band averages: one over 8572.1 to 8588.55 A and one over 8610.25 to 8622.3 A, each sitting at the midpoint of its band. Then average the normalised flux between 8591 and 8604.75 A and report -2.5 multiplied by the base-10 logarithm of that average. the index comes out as 0.107 mag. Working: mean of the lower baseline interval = 8.41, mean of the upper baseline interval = 8.19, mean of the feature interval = 7.52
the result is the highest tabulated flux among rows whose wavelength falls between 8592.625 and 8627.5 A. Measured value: 9.074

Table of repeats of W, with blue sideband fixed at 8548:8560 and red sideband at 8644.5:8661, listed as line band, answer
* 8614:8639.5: -1.0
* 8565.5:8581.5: -1.4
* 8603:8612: -0.4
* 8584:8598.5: 0.3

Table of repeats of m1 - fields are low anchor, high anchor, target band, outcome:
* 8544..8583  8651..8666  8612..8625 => -0.4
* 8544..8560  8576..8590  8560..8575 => -0.5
